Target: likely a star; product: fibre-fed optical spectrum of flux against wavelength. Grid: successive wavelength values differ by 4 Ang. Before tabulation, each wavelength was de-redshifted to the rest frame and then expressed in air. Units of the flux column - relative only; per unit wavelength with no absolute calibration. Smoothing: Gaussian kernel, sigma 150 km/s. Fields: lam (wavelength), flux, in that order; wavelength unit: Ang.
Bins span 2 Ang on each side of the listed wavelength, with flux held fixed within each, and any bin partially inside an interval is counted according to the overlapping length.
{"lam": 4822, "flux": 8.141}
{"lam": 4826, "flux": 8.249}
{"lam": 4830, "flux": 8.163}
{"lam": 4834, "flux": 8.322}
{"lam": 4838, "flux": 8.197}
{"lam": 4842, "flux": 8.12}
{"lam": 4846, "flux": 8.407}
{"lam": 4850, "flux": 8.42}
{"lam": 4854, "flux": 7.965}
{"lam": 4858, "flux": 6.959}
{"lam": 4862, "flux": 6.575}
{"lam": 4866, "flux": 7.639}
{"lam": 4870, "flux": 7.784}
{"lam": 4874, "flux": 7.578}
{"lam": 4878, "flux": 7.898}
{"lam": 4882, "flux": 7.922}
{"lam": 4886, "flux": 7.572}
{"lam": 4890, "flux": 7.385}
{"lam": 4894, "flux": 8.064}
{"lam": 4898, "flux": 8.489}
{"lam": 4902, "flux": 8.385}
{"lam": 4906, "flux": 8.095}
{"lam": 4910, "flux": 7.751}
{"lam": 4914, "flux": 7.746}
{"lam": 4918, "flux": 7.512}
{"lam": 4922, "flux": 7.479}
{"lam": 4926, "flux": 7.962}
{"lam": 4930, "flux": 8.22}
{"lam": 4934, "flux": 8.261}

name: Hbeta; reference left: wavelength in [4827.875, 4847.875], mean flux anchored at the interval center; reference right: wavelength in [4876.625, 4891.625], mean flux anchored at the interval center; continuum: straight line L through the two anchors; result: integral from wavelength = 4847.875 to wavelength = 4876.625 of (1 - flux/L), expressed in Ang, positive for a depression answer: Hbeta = 1.4 Ang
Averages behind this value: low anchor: 8.24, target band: 7.57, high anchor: 7.69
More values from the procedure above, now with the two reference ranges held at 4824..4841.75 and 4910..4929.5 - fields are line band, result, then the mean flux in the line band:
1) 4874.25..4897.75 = 0.3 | 7.81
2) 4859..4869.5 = 1.1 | 7.19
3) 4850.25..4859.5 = 0.5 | 7.67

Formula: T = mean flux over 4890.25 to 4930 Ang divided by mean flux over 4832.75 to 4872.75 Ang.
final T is 1.01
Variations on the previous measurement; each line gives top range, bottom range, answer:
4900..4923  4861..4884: 1.03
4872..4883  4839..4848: 0.94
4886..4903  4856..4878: 1.09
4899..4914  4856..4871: 1.12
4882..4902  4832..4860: 0.98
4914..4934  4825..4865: 0.99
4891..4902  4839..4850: 0.99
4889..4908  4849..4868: 1.09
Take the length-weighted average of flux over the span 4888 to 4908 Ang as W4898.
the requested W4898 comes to 8.08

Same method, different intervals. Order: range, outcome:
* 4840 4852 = 8.32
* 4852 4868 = 7.28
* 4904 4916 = 7.86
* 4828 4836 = 8.24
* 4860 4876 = 7.39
